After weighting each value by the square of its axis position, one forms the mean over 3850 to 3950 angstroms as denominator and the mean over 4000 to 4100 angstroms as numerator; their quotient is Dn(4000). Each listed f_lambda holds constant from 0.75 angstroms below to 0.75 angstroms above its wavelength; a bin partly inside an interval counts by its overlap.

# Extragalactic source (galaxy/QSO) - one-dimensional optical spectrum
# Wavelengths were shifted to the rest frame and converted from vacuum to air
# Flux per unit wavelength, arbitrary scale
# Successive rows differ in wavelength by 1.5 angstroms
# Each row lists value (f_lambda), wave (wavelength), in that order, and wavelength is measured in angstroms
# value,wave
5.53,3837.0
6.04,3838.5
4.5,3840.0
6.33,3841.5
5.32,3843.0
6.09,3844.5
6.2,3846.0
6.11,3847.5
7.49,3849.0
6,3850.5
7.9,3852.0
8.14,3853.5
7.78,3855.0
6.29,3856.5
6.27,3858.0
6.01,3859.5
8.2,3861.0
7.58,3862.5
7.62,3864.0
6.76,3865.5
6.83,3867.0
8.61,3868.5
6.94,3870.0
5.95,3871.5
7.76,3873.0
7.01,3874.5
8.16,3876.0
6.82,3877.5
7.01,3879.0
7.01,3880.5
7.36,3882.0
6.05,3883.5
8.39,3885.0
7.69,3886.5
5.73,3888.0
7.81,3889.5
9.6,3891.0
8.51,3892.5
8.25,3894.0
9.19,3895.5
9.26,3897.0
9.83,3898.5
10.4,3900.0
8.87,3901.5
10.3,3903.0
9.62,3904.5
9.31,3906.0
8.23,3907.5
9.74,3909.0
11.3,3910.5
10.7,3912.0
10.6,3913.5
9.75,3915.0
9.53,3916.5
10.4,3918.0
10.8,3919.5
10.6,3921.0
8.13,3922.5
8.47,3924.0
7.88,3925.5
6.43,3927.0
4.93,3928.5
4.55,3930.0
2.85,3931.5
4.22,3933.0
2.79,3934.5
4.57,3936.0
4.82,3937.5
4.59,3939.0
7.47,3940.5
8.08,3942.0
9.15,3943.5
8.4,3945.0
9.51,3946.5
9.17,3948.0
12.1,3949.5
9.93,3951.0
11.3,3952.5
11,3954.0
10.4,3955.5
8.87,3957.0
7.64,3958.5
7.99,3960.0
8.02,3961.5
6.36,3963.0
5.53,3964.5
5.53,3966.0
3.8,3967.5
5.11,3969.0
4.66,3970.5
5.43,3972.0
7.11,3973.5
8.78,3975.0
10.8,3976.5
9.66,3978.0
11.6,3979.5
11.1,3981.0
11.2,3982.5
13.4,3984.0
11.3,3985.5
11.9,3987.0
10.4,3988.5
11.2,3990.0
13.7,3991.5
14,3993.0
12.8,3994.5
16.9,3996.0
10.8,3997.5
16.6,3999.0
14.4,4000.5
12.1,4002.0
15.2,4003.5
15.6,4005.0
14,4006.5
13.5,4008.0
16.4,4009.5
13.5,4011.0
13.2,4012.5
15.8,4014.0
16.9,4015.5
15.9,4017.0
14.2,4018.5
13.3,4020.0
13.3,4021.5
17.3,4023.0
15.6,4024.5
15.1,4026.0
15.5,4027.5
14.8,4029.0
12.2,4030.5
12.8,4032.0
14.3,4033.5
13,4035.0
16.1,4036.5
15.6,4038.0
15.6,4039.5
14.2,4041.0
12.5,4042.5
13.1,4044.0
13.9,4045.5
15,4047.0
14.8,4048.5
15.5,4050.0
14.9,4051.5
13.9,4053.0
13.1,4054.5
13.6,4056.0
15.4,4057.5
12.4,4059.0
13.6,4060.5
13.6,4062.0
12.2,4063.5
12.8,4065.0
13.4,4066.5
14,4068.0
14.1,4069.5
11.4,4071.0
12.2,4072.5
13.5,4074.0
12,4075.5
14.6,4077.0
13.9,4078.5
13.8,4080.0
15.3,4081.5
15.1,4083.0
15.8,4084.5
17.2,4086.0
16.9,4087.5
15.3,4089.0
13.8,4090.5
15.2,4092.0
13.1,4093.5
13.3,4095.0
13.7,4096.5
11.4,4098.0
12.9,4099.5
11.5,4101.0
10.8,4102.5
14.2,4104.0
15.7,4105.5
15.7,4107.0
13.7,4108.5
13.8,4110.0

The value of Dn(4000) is 1.95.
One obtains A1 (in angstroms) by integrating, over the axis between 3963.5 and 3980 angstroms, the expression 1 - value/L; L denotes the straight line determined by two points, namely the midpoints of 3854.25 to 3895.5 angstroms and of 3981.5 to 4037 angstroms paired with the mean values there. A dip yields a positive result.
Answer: 7.0 angstroms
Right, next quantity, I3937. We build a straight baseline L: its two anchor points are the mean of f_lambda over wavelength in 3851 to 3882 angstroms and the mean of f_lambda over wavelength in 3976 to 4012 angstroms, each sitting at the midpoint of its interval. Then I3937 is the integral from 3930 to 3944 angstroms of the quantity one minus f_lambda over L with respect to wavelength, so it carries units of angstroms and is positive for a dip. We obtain 7.0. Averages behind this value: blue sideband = 7.23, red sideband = 13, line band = 5.28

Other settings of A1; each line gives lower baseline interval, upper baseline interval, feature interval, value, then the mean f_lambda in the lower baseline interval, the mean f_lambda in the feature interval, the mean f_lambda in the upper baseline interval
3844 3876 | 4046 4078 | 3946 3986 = 6.6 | 7.06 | 8.77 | 13.6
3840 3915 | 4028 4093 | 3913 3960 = 8.8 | 7.84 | 8.02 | 14.1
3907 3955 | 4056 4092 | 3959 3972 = 5.0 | 8.2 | 5.88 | 14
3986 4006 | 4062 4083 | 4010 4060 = -3.7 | 13.5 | 14.4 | 13.4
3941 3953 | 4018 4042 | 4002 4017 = -1.7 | 9.63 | 14.8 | 14.5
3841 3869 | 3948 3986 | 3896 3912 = -4.2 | 6.91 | 9.73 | 8.74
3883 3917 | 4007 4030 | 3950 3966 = 4.4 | 9.09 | 8.61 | 14.9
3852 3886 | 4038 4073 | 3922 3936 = 5.7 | 7.23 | 5.48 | 13.8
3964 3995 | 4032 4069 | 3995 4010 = -4.9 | 9.48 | 14.5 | 14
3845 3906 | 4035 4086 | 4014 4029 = -3.0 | 7.7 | 15.2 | 14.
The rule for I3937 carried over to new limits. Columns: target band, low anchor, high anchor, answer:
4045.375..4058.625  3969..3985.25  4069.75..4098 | -1.8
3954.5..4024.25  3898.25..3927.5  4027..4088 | 3.4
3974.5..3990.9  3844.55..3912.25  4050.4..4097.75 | 0.1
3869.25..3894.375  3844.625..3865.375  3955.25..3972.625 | -1.9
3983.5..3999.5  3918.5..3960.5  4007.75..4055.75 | -1.9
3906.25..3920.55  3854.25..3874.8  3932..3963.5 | -4.8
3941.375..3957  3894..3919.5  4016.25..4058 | 2.0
